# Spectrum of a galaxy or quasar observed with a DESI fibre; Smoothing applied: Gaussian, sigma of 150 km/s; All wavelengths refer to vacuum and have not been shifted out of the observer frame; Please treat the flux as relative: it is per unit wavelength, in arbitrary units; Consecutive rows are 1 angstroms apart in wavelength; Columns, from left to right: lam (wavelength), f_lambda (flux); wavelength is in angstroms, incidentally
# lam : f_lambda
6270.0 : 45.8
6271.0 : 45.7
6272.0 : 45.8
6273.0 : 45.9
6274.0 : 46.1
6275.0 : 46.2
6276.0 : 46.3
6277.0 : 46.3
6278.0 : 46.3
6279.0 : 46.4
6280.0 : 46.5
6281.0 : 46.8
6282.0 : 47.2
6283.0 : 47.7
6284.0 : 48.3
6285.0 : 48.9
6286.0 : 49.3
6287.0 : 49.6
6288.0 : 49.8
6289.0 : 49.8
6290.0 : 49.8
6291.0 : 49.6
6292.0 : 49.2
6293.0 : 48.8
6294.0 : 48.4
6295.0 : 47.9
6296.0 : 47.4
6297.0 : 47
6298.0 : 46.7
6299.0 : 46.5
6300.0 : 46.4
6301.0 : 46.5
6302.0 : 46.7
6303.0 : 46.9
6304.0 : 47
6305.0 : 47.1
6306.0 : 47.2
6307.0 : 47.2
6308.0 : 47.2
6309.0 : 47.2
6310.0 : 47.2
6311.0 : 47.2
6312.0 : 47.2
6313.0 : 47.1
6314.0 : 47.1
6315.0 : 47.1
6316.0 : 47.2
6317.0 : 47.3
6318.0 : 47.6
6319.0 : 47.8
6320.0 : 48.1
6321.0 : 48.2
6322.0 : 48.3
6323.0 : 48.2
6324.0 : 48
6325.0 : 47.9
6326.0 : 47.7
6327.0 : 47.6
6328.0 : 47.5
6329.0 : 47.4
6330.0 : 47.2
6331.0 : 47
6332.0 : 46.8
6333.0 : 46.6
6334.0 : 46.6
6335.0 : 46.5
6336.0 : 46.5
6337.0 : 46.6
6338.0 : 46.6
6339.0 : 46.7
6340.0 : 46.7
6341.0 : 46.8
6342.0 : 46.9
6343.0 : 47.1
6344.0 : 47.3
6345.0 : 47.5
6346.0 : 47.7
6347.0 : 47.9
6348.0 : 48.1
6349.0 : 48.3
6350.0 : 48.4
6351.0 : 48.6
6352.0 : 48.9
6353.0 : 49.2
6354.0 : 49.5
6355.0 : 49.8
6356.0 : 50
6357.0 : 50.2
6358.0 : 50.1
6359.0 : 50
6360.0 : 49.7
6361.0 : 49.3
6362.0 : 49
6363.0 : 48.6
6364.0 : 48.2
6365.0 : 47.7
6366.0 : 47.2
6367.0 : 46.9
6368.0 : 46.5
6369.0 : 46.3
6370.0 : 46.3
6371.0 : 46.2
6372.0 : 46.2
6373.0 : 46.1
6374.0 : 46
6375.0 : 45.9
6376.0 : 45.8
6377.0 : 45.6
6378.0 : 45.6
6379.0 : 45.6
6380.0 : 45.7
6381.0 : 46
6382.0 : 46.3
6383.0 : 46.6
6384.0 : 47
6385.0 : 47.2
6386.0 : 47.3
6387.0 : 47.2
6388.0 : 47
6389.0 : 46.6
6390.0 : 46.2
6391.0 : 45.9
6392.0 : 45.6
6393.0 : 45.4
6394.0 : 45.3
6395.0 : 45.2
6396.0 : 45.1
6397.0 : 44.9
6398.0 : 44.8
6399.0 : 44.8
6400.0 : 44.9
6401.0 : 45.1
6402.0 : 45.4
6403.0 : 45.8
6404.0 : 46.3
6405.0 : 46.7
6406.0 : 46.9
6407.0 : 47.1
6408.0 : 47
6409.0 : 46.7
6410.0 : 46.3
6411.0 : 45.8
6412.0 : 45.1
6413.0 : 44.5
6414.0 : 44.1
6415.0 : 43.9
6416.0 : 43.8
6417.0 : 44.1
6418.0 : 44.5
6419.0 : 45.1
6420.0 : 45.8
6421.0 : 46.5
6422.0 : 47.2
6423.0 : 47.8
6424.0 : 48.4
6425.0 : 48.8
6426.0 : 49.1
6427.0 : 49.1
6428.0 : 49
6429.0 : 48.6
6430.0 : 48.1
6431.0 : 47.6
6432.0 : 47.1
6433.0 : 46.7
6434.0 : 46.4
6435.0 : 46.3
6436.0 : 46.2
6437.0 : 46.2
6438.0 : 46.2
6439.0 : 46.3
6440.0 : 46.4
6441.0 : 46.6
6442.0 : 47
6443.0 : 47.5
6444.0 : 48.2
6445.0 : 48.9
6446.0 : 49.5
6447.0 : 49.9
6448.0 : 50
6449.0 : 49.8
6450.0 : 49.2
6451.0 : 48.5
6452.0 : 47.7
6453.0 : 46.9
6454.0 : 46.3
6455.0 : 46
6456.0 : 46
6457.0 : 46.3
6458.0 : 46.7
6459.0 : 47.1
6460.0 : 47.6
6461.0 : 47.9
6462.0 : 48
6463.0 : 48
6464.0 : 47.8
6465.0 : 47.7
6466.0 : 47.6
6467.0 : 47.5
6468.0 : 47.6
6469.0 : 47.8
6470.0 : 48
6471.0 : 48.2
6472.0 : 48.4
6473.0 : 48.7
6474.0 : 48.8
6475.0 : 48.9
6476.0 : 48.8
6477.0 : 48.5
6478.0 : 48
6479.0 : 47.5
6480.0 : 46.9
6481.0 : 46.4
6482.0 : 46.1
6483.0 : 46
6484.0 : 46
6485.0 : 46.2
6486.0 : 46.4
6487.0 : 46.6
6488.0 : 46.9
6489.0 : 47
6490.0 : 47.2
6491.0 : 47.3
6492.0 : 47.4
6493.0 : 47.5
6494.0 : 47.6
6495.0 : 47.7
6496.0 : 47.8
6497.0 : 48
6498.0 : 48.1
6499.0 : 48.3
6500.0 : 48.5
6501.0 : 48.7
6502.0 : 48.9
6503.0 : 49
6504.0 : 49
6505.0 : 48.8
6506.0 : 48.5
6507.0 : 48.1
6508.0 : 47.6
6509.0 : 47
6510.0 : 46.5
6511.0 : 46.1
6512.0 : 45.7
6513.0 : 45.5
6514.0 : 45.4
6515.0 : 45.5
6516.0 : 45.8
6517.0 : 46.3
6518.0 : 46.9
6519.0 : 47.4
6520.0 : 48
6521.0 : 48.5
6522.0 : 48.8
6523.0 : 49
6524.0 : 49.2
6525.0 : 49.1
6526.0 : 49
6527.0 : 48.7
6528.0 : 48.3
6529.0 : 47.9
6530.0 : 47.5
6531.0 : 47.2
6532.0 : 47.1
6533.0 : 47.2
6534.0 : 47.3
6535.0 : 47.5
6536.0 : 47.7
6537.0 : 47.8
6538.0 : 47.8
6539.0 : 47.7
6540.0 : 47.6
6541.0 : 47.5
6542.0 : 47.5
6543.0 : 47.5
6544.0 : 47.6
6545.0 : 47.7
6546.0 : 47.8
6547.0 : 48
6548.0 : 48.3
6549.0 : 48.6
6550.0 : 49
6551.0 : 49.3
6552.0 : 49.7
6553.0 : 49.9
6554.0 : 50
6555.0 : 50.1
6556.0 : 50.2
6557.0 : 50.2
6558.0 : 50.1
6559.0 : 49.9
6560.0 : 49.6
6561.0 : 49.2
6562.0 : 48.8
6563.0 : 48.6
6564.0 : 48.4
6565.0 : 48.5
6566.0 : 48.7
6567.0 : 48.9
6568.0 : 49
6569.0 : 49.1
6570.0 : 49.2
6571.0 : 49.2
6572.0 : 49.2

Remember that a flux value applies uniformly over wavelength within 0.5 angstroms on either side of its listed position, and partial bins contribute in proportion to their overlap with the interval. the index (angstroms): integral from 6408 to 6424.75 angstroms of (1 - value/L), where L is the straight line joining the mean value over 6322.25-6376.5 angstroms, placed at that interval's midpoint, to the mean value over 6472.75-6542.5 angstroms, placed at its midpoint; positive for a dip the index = 0.7 angstroms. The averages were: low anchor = 47.6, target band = 45.7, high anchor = 47.6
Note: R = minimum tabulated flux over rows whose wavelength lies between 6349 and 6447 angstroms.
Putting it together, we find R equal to 43.8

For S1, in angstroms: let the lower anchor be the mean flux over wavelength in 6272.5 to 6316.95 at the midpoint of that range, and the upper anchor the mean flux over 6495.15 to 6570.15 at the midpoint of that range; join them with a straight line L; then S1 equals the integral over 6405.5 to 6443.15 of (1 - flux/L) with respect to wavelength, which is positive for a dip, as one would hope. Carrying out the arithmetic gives 1.0 angstroms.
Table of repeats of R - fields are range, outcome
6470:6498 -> 46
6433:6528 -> 45.4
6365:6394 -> 45.3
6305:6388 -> 45.6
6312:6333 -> 46.6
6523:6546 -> 47.1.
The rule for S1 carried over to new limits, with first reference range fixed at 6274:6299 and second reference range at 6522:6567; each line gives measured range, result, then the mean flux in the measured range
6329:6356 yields 0.24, 47.6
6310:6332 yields 0.19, 47.5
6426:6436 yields 0.12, 47.7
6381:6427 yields 2.01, 46.1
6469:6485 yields 0.23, 47.6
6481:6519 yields 0.96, 47.2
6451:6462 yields 0.30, 47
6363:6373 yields 0.25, 46.9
